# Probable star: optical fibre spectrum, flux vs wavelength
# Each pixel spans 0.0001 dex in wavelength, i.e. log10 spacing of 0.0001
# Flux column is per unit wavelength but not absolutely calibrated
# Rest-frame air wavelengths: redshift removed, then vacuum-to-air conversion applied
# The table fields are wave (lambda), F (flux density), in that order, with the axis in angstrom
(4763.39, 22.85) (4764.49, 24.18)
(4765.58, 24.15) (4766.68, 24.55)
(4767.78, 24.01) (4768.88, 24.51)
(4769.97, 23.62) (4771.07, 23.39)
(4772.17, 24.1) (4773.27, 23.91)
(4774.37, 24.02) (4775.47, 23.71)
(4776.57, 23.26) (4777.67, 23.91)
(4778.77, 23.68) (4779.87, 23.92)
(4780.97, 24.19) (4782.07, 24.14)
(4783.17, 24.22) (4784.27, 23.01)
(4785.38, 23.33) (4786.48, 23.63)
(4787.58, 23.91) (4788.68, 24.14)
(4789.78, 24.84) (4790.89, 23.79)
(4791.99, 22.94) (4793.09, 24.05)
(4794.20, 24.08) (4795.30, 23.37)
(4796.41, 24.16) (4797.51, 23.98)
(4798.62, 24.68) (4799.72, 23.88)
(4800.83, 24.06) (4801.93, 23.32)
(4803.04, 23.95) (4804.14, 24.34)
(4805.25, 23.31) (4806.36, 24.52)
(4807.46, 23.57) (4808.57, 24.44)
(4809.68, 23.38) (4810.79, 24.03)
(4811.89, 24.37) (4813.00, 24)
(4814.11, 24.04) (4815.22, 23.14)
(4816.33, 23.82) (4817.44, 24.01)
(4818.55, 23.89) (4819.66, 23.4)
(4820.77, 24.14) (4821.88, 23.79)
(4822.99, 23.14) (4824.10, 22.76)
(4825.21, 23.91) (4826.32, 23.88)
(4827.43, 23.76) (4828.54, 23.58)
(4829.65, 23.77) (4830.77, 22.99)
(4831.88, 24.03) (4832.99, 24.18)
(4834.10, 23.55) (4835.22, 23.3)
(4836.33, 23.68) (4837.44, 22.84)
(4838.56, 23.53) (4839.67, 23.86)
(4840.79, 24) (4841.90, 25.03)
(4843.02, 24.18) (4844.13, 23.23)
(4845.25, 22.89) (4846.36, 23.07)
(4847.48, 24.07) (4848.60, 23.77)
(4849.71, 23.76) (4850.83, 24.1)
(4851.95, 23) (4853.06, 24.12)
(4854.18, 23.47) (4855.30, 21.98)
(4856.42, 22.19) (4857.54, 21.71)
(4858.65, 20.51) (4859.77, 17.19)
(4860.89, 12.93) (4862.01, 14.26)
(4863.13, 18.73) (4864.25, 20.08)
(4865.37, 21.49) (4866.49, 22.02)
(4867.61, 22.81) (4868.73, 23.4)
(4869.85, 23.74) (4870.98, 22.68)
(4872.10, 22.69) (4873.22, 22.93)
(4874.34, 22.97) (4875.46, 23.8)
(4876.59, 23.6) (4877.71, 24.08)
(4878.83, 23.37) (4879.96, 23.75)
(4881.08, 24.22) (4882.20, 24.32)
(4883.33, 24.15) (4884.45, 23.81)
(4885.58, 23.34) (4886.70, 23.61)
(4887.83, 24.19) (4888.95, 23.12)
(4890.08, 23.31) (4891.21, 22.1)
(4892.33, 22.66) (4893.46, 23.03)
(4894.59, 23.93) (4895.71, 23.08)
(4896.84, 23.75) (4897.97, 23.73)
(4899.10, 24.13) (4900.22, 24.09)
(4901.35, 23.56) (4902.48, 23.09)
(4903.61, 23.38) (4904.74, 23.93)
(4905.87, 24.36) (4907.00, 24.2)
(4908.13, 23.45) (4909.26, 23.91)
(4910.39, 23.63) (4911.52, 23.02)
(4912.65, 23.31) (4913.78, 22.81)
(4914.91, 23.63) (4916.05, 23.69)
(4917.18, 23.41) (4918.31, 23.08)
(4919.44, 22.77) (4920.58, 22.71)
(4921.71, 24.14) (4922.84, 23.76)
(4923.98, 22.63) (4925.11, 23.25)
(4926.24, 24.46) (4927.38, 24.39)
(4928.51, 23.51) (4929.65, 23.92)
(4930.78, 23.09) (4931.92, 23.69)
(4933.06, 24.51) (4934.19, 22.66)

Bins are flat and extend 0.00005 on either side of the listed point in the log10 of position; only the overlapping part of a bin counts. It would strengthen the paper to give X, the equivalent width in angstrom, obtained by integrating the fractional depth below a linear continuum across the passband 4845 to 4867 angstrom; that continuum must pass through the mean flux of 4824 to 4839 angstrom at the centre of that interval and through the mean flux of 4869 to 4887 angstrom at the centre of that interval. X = 2.18 angstrom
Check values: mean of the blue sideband 23.6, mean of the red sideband 23.6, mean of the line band 21.2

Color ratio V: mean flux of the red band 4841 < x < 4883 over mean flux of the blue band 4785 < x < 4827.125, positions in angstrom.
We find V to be 0.9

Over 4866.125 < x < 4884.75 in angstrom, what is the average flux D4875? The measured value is 23.4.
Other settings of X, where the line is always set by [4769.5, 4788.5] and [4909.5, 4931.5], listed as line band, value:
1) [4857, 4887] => 2.08 angstrom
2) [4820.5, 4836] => 0.02 angstrom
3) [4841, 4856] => 0.01 angstrom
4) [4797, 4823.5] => -0.21 angstrom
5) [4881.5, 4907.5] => -0.11 angstrom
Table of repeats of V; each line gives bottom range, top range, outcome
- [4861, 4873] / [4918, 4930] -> 1.12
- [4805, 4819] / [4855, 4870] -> 0.84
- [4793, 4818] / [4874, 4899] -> 0.98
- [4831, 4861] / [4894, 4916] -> 1.03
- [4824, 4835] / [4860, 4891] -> 0.94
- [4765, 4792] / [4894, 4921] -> 0.98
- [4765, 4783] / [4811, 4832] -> 0.99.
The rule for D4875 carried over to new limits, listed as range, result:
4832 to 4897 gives 22.7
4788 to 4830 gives 23.9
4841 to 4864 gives 21.7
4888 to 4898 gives 23.2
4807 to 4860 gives 23.4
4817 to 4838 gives 23.6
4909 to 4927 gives 23.4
